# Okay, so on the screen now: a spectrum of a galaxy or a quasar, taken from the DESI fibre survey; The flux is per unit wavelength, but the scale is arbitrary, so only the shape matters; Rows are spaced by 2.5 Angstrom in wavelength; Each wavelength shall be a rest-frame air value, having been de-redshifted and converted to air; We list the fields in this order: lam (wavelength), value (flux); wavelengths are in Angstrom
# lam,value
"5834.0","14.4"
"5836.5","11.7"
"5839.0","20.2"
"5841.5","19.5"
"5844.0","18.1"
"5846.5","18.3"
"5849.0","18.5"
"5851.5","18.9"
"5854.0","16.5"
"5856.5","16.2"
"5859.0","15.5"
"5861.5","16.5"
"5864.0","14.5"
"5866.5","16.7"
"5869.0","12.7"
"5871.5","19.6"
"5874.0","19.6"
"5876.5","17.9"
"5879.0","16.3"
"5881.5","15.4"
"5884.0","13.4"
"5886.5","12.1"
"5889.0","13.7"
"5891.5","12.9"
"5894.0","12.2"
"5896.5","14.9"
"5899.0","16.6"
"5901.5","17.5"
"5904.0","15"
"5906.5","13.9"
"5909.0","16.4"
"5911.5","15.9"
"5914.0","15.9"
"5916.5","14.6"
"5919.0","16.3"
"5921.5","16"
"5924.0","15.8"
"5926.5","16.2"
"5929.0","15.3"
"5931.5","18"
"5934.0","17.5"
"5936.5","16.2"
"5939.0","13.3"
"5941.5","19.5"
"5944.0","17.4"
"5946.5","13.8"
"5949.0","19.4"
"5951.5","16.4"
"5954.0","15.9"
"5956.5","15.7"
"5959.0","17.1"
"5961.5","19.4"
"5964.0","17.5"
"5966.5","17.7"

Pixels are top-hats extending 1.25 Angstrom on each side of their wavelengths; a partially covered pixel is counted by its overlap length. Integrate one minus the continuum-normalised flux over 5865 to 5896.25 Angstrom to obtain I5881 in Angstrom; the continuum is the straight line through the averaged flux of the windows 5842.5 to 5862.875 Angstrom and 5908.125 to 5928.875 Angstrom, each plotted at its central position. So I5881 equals 2.84 Angstrom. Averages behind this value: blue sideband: 17.3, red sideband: 15.8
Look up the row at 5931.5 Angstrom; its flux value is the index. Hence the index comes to 18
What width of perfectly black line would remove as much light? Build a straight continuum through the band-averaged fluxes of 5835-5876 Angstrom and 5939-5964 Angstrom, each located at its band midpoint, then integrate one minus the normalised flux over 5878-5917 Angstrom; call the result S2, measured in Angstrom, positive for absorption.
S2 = 5.1 Angstrom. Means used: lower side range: 17.1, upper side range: 17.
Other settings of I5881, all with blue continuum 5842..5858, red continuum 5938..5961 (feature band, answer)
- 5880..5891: 2.4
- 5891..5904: 1.7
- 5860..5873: 1.1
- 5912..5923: 0.8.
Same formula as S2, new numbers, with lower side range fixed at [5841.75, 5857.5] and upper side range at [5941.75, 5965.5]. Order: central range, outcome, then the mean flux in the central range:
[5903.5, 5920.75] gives 1.9 Angstrom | 15.5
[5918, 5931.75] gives 0.9 Angstrom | 16.1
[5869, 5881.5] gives 0.1 Angstrom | 17.5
